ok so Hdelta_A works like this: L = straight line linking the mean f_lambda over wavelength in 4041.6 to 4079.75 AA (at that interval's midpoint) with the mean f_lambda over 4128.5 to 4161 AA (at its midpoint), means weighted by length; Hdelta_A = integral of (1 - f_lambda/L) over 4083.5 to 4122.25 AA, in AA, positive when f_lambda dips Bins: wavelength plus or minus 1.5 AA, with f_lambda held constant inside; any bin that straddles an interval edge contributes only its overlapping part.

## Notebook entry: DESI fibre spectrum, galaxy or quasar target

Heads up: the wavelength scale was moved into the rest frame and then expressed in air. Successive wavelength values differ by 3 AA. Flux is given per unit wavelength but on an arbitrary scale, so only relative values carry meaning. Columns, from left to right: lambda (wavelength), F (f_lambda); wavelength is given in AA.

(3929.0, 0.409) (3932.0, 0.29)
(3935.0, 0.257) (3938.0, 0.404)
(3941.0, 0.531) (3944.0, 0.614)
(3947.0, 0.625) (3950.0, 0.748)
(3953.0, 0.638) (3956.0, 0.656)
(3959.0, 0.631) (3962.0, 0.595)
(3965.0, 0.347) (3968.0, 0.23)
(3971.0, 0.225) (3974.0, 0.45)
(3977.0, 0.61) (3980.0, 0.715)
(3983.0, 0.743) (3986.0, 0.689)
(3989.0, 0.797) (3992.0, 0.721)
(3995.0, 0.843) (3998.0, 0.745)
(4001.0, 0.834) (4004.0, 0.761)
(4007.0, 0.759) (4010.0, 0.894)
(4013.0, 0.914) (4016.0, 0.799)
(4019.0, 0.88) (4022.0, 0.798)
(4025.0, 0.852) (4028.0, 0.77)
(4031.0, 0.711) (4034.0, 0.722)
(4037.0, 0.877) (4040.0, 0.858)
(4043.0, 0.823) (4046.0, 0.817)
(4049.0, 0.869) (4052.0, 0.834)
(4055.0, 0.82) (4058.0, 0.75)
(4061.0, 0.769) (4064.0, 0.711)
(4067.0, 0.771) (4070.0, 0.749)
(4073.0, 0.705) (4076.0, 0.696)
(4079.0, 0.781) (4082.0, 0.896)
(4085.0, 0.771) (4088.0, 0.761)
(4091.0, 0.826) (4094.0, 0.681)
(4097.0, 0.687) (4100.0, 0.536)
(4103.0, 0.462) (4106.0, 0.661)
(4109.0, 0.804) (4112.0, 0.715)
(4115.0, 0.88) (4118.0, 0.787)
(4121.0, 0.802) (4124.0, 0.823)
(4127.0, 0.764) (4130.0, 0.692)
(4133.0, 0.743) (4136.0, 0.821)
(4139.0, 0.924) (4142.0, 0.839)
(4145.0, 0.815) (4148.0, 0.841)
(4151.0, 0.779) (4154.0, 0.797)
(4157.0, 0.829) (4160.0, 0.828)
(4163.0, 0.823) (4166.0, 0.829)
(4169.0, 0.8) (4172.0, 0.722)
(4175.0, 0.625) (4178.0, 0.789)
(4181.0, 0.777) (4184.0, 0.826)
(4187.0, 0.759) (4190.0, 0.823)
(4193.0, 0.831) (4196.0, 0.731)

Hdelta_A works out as 3.5 AA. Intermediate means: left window 0.776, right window 0.81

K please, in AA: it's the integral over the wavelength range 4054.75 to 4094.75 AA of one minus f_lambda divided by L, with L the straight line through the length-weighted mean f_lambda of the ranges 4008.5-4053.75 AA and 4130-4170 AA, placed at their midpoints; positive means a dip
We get 2.9 AA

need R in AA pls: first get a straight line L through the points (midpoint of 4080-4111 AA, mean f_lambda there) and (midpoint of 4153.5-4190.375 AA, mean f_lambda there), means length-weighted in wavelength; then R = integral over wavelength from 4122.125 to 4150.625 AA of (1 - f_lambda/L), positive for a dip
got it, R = -2.1 AA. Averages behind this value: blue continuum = 0.71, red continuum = 0.785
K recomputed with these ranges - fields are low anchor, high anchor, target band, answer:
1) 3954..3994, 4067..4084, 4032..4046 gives -2.38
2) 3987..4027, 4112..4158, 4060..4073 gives 1.05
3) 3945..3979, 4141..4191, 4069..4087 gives -2.33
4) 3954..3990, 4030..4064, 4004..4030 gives -4.62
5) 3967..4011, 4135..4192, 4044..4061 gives -2.26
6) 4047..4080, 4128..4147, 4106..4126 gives 0.12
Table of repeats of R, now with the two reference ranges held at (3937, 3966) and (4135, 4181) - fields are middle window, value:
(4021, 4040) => -3.5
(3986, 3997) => -2.5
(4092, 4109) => 2.6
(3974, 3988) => -1.1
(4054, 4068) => -1.2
